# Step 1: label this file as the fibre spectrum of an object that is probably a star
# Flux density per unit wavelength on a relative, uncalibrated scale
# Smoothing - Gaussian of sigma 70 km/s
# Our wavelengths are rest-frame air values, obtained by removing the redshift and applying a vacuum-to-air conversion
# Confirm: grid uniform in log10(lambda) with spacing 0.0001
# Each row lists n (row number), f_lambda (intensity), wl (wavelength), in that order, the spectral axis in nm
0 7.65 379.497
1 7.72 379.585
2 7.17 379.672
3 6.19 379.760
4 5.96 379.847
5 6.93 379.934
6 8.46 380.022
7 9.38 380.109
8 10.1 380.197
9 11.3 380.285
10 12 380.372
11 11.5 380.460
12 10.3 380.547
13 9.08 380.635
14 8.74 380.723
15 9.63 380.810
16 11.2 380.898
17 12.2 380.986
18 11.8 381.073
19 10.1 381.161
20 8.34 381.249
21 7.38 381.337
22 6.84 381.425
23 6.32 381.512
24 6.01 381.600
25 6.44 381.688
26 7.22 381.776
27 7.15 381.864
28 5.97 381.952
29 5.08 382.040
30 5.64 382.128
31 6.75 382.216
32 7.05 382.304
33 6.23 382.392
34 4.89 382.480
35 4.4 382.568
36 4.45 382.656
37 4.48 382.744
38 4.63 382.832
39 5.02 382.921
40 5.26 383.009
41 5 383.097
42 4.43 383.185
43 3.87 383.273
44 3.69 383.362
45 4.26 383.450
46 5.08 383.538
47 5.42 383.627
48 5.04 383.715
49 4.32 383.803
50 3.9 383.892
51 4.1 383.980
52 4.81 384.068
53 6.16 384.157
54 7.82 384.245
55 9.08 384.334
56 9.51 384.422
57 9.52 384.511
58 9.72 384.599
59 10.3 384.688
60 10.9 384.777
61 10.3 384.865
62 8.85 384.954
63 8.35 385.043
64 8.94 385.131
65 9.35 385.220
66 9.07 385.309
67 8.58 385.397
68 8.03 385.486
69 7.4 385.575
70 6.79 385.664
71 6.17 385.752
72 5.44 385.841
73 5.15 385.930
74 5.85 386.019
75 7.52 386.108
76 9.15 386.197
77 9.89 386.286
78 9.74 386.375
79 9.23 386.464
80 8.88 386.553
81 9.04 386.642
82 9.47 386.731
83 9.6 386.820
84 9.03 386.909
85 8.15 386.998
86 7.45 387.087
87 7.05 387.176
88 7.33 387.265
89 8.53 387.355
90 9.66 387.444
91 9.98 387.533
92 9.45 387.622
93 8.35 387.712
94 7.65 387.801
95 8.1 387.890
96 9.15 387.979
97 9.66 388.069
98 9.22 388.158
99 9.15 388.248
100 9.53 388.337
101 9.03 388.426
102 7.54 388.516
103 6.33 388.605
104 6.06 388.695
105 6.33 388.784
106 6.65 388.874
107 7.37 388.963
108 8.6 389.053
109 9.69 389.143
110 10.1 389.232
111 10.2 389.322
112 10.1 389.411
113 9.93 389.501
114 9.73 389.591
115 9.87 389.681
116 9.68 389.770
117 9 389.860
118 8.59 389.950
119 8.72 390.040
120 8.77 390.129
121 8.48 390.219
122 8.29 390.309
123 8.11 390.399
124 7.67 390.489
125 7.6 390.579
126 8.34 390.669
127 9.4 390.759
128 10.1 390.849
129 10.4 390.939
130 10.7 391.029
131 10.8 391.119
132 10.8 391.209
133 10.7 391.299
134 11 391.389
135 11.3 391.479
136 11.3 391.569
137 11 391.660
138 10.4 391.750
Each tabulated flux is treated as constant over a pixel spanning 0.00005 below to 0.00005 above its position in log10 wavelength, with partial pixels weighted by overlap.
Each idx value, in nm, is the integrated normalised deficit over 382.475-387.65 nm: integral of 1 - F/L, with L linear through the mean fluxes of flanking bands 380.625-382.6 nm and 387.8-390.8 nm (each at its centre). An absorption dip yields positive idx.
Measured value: 0.52 nm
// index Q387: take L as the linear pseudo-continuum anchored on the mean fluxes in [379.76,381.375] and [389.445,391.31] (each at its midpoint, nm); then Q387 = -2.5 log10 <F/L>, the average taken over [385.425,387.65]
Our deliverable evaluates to 0.16 mag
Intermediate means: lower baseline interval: 9.6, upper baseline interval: 9.3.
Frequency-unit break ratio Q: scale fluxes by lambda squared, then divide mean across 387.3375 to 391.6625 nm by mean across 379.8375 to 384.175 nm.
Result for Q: 1.4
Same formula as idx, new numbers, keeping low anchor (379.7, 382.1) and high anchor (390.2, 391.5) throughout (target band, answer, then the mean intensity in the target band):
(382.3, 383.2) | 0.384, 5.01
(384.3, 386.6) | 0.124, 8.52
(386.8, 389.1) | 0.252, 8.25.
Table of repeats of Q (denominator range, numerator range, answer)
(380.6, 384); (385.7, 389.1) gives 1.32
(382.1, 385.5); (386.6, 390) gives 1.35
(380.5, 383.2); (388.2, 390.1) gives 1.28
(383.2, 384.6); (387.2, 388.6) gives 1.52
